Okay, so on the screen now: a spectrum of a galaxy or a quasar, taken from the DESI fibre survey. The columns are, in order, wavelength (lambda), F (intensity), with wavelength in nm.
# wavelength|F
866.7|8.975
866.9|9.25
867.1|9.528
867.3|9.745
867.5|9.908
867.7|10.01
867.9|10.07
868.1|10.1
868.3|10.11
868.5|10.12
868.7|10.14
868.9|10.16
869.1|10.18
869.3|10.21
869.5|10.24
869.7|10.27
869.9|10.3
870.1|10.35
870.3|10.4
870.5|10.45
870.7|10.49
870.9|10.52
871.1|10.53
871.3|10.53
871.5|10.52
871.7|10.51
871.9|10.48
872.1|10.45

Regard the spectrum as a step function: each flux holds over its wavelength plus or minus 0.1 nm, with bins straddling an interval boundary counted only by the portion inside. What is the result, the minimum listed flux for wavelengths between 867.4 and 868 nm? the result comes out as 9.908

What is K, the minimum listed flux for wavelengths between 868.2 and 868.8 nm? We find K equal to 10.11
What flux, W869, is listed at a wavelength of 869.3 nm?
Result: 10.21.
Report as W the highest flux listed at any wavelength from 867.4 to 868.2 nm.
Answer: 10.1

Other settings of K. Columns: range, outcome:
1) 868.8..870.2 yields 10.16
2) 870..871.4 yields 10.35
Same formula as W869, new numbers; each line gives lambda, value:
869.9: 10.3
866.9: 9.25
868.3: 10.11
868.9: 10.16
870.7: 10.49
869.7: 10.27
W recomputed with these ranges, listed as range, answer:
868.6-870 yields 10.3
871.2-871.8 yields 10.53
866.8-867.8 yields 10.01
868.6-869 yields 10.16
